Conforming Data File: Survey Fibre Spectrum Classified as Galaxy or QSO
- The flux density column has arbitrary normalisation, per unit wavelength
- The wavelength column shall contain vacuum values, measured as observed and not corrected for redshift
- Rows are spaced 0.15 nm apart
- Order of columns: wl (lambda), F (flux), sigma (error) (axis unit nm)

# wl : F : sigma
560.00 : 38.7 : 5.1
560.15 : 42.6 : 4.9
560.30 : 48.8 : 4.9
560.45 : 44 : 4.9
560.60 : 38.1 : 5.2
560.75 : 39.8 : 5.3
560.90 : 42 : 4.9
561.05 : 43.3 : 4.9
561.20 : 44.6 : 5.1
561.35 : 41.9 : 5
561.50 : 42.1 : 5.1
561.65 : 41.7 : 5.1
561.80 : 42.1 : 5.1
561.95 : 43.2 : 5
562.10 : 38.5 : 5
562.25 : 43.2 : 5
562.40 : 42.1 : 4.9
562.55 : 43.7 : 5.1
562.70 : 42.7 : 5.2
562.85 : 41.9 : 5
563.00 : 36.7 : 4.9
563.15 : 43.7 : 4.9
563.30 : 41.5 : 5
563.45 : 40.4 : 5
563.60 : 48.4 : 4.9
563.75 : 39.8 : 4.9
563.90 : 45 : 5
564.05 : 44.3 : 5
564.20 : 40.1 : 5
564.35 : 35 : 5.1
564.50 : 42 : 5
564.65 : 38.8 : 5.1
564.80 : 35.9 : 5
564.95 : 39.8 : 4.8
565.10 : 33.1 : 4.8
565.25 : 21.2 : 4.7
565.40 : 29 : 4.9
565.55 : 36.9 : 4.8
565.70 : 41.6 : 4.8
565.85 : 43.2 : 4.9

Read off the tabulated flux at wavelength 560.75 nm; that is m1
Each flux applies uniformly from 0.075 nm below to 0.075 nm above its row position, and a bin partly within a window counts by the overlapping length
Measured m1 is 39.8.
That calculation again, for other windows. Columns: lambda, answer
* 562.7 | 42.7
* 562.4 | 42.1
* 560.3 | 48.8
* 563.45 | 40.4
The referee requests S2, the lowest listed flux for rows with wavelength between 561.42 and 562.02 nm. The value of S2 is 41.7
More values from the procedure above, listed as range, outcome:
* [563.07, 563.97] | 39.8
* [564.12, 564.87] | 35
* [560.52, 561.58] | 38.1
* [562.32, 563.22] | 36.7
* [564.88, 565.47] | 21.2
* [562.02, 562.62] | 38.5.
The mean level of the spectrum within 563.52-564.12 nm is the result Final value 44.3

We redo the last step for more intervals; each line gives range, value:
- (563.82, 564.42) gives 41.1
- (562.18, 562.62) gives 43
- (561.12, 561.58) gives 42.9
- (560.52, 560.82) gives 39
